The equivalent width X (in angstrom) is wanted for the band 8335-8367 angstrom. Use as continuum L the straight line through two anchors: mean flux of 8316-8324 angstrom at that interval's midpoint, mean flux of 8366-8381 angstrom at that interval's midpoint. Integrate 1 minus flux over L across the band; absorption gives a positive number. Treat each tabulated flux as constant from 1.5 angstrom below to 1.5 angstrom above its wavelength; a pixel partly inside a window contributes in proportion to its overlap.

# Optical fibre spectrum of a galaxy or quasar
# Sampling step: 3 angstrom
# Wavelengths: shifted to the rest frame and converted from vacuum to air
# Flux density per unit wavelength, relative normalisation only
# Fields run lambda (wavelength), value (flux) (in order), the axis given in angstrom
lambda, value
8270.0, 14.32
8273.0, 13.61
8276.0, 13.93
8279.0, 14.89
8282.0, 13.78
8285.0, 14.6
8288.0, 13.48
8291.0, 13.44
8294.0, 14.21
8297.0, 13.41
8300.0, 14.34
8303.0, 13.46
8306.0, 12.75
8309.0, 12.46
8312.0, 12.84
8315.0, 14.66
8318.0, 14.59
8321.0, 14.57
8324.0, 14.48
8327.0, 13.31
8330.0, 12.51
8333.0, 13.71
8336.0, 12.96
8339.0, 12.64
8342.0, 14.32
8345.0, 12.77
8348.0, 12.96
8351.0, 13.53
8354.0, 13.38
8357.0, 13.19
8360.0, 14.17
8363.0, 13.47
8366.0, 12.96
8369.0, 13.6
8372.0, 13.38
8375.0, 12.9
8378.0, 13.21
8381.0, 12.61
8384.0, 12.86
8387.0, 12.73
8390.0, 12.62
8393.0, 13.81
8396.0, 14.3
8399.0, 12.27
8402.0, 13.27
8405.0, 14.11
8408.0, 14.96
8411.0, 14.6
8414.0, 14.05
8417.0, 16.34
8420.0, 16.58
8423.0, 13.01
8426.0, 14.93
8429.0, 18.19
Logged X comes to 1.0 angstrom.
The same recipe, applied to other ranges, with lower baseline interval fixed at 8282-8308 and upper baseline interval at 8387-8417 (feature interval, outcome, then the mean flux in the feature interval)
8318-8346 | 0.41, 13.5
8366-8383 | 0.86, 13.1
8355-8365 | 0.16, 13.6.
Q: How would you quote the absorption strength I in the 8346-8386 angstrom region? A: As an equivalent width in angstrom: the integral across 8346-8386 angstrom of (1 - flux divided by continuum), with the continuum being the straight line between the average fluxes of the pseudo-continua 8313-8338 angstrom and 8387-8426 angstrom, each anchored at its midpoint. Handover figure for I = 2.1 angstrom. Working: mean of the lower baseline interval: 13.8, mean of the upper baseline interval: 14.1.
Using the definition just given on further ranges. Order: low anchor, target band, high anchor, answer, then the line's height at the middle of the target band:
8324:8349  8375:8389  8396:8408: 0.6 angstrom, 13.5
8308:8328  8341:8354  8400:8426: 0.7 angstrom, 14.1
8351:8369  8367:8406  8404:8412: 2.4 angstrom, 14.1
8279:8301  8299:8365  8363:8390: 0.1 angstrom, 13.5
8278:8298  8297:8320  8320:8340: 0.2 angstrom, 13.7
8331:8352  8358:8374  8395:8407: -0.2 angstrom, 13.4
